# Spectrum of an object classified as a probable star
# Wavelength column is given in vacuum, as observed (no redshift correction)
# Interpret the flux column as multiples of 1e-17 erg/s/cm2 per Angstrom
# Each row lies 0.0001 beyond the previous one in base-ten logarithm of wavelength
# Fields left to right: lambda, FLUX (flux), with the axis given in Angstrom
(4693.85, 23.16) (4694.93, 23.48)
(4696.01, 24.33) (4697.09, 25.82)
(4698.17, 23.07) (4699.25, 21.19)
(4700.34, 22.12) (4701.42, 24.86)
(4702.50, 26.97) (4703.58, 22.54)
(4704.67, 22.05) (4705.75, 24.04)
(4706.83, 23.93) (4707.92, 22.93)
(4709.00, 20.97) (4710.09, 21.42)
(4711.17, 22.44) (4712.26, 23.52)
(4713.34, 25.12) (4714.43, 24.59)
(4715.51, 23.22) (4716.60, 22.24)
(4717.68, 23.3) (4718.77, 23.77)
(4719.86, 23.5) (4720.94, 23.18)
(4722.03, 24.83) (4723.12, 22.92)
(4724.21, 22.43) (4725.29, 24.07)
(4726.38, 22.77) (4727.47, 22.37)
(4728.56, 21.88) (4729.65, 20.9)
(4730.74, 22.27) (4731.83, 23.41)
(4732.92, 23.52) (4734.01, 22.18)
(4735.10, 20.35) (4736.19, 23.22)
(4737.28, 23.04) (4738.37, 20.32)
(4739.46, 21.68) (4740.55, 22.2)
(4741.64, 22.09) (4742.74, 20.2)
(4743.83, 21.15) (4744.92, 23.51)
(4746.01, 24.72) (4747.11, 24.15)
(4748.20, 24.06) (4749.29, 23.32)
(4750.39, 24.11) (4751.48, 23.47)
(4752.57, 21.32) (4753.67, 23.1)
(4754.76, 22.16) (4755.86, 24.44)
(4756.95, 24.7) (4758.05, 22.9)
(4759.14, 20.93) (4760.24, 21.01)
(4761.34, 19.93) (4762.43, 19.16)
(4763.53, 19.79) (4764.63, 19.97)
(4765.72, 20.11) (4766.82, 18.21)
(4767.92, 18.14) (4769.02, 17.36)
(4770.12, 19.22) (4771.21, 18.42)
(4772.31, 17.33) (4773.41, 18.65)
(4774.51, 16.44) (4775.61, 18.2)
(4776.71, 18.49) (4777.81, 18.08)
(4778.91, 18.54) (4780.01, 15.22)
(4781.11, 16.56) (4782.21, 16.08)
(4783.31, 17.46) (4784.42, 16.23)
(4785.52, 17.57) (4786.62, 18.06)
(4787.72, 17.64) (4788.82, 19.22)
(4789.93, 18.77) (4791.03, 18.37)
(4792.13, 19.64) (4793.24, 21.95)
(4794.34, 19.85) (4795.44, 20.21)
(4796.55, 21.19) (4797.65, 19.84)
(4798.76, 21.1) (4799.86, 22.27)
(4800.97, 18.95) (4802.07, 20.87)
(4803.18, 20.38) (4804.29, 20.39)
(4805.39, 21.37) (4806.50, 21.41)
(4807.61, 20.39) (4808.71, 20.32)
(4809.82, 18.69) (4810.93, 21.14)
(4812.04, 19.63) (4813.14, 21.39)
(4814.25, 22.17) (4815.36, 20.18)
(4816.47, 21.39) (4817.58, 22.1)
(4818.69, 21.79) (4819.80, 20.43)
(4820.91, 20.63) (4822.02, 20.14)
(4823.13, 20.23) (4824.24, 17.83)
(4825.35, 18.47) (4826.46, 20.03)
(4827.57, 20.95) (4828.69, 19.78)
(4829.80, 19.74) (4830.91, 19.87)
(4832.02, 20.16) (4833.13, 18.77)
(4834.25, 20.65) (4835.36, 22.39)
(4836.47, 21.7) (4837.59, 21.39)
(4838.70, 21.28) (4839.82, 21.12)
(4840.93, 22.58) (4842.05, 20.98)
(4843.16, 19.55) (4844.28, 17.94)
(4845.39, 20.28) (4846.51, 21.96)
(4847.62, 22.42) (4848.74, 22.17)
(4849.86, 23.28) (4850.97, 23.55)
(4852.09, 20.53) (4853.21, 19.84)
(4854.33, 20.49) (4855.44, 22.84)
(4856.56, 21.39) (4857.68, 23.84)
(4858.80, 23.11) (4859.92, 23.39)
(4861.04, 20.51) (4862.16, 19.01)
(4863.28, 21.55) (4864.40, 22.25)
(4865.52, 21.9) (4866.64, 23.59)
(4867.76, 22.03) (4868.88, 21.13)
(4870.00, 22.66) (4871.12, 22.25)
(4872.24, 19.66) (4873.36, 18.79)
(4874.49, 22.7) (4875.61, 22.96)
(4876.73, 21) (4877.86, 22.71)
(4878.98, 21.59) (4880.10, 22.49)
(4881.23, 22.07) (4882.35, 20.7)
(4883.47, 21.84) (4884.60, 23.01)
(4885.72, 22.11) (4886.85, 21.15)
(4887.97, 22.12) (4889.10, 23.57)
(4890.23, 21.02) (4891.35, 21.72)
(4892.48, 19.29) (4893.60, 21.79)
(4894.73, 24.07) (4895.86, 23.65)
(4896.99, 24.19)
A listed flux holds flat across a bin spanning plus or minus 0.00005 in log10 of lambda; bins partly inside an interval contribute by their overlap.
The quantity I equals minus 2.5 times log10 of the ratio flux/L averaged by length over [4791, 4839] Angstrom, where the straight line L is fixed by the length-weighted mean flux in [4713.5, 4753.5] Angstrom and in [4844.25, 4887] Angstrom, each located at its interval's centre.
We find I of 0.08 mag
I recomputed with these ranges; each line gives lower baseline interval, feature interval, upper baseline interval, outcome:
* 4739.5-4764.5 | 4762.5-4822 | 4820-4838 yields 0.09 mag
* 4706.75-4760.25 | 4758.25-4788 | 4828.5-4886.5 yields 0.22 mag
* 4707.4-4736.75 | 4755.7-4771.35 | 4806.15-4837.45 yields 0.08 mag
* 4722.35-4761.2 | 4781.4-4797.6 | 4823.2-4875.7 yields 0.17 mag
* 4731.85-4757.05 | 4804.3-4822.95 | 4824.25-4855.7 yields 0.03 mag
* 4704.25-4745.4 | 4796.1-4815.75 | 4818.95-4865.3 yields 0.04 mag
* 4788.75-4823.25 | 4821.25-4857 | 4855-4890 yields 0.02 mag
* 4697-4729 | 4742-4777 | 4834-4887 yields 0.09 mag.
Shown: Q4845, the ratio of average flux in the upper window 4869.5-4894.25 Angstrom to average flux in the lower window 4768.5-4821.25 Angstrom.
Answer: 1.12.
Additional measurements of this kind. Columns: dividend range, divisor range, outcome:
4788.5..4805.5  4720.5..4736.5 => 0.89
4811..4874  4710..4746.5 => 0.93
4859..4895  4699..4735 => 0.94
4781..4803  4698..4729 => 0.83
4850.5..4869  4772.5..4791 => 1.24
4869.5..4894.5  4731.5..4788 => 1.06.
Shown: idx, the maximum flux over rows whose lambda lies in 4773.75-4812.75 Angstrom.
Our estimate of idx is 22.27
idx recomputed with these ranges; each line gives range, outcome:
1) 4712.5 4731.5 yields 25.12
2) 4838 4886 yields 23.84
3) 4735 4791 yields 24.72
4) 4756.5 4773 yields 24.7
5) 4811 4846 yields 22.58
